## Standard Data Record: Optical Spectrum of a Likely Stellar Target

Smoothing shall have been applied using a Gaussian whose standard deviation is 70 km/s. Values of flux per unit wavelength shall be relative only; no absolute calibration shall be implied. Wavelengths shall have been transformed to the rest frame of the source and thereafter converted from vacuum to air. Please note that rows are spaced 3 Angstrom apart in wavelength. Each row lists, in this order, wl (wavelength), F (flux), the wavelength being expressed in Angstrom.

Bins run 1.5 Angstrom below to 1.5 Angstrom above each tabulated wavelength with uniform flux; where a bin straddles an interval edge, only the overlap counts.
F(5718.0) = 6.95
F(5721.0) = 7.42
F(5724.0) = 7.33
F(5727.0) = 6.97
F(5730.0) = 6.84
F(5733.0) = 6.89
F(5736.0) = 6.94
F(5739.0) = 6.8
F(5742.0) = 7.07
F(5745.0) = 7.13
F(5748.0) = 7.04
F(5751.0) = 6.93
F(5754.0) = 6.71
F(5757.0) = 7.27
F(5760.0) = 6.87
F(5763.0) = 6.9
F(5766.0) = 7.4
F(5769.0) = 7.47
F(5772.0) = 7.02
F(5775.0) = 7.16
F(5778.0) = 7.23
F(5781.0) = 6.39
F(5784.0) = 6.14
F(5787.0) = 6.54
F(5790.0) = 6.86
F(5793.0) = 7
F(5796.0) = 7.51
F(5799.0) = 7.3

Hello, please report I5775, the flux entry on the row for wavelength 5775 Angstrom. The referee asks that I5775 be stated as 7.16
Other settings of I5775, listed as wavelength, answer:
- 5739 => 6.8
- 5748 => 7.04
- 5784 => 6.14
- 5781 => 6.39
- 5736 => 6.94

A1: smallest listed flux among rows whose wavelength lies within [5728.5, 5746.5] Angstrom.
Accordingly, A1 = 6.8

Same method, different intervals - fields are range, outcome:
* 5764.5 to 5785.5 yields 6.14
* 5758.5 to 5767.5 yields 6.87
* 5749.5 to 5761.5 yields 6.71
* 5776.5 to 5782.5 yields 6.39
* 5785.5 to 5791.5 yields 6.54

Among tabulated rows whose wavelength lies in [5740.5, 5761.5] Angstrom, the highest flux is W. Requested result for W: 7.27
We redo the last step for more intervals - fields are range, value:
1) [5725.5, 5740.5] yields 6.97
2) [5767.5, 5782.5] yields 7.47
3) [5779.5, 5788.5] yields 6.54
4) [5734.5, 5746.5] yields 7.13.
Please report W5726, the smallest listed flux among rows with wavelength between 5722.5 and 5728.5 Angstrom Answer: 6.97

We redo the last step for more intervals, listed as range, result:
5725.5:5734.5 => 6.84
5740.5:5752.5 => 6.93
